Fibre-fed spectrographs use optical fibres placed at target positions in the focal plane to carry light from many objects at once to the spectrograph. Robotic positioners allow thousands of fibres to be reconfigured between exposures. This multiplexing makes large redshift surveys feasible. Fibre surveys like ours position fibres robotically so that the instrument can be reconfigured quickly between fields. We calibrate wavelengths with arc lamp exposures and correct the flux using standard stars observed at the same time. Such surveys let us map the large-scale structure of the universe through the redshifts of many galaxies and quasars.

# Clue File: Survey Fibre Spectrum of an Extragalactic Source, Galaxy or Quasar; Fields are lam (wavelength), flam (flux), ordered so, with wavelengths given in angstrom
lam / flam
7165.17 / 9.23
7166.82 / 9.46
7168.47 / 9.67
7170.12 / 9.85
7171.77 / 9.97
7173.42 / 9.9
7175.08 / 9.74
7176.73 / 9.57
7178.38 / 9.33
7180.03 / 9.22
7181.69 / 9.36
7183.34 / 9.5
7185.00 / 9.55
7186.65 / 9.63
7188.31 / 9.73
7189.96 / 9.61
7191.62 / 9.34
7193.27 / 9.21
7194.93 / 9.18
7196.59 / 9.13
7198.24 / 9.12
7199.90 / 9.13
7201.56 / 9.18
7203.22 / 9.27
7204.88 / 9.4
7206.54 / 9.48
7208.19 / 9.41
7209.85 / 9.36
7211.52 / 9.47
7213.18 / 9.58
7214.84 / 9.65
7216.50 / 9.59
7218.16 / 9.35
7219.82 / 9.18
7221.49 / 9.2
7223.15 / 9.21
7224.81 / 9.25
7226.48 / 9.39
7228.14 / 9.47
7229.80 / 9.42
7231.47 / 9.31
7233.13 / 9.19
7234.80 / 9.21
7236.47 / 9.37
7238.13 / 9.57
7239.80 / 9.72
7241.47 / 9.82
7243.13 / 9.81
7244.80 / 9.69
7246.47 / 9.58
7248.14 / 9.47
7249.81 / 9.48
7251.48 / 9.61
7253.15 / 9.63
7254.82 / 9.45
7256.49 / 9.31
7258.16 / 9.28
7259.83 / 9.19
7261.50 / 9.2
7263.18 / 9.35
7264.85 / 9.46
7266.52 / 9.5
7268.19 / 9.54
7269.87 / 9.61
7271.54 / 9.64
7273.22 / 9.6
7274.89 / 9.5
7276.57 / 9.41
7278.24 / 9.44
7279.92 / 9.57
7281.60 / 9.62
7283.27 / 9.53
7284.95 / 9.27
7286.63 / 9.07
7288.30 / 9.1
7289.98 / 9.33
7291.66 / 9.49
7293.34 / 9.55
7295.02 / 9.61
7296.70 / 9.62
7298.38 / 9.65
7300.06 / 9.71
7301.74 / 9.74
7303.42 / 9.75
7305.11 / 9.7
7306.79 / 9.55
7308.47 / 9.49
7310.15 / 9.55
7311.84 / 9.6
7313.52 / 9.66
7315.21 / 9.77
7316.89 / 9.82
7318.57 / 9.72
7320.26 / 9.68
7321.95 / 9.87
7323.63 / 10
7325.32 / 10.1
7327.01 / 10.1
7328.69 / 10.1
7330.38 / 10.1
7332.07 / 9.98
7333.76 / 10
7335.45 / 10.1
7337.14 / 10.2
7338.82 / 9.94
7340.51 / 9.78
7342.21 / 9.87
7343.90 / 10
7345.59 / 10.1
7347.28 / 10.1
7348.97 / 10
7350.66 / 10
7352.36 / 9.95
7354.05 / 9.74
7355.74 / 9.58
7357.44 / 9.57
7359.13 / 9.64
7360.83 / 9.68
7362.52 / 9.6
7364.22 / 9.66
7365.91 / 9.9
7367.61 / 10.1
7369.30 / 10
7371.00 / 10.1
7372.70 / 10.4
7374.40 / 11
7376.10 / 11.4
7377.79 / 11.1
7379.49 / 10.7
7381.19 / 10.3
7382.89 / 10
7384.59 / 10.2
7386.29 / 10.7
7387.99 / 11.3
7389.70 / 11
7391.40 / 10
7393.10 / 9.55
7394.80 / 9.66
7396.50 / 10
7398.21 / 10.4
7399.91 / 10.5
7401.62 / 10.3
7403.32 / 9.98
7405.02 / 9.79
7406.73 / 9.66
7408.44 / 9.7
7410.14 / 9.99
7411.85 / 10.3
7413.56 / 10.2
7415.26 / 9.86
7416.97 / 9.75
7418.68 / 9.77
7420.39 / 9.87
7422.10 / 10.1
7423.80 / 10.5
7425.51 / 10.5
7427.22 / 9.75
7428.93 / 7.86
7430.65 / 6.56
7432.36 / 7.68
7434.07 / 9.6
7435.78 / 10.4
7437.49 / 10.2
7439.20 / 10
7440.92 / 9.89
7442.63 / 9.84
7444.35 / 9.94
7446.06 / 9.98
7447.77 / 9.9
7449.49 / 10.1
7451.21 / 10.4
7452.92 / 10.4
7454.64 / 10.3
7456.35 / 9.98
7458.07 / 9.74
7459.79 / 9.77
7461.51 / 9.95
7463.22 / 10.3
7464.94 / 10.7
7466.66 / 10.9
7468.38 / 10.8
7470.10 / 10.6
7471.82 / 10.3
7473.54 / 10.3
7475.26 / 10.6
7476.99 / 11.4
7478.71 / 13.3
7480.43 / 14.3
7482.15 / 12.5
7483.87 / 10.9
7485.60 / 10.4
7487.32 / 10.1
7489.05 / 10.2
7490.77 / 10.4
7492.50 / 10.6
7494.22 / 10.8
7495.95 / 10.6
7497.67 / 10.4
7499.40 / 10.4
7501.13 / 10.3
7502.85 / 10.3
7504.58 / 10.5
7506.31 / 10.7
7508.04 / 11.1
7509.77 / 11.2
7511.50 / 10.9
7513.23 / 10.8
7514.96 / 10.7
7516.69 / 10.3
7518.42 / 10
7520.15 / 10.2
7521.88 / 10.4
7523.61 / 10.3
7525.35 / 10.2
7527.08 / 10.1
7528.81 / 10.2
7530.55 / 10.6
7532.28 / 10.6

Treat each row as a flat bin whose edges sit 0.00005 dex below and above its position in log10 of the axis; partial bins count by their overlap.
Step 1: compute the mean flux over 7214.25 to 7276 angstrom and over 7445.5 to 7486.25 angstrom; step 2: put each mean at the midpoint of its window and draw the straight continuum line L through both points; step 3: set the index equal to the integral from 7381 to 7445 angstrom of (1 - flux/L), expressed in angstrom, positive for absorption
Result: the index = 3.41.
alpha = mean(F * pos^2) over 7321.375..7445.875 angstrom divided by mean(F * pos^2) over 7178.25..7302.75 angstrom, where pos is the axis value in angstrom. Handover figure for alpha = 1.1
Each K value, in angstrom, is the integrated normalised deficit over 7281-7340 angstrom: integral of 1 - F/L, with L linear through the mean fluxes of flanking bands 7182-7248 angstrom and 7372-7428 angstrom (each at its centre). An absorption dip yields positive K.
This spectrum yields 0.8 angstrom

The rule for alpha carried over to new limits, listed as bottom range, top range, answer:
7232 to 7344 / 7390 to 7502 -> 1.11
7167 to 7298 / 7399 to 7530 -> 1.16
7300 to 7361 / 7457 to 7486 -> 1.16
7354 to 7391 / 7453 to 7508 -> 1.08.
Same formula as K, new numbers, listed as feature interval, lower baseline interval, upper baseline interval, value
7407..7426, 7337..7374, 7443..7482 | 0.6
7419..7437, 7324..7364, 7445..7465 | 1.3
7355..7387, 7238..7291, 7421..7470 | -1.6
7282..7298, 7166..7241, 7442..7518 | 0.7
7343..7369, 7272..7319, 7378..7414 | 0.3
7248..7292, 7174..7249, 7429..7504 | 0.9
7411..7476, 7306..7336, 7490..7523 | 2.4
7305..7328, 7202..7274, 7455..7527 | 0.2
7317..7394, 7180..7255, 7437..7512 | -0.4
